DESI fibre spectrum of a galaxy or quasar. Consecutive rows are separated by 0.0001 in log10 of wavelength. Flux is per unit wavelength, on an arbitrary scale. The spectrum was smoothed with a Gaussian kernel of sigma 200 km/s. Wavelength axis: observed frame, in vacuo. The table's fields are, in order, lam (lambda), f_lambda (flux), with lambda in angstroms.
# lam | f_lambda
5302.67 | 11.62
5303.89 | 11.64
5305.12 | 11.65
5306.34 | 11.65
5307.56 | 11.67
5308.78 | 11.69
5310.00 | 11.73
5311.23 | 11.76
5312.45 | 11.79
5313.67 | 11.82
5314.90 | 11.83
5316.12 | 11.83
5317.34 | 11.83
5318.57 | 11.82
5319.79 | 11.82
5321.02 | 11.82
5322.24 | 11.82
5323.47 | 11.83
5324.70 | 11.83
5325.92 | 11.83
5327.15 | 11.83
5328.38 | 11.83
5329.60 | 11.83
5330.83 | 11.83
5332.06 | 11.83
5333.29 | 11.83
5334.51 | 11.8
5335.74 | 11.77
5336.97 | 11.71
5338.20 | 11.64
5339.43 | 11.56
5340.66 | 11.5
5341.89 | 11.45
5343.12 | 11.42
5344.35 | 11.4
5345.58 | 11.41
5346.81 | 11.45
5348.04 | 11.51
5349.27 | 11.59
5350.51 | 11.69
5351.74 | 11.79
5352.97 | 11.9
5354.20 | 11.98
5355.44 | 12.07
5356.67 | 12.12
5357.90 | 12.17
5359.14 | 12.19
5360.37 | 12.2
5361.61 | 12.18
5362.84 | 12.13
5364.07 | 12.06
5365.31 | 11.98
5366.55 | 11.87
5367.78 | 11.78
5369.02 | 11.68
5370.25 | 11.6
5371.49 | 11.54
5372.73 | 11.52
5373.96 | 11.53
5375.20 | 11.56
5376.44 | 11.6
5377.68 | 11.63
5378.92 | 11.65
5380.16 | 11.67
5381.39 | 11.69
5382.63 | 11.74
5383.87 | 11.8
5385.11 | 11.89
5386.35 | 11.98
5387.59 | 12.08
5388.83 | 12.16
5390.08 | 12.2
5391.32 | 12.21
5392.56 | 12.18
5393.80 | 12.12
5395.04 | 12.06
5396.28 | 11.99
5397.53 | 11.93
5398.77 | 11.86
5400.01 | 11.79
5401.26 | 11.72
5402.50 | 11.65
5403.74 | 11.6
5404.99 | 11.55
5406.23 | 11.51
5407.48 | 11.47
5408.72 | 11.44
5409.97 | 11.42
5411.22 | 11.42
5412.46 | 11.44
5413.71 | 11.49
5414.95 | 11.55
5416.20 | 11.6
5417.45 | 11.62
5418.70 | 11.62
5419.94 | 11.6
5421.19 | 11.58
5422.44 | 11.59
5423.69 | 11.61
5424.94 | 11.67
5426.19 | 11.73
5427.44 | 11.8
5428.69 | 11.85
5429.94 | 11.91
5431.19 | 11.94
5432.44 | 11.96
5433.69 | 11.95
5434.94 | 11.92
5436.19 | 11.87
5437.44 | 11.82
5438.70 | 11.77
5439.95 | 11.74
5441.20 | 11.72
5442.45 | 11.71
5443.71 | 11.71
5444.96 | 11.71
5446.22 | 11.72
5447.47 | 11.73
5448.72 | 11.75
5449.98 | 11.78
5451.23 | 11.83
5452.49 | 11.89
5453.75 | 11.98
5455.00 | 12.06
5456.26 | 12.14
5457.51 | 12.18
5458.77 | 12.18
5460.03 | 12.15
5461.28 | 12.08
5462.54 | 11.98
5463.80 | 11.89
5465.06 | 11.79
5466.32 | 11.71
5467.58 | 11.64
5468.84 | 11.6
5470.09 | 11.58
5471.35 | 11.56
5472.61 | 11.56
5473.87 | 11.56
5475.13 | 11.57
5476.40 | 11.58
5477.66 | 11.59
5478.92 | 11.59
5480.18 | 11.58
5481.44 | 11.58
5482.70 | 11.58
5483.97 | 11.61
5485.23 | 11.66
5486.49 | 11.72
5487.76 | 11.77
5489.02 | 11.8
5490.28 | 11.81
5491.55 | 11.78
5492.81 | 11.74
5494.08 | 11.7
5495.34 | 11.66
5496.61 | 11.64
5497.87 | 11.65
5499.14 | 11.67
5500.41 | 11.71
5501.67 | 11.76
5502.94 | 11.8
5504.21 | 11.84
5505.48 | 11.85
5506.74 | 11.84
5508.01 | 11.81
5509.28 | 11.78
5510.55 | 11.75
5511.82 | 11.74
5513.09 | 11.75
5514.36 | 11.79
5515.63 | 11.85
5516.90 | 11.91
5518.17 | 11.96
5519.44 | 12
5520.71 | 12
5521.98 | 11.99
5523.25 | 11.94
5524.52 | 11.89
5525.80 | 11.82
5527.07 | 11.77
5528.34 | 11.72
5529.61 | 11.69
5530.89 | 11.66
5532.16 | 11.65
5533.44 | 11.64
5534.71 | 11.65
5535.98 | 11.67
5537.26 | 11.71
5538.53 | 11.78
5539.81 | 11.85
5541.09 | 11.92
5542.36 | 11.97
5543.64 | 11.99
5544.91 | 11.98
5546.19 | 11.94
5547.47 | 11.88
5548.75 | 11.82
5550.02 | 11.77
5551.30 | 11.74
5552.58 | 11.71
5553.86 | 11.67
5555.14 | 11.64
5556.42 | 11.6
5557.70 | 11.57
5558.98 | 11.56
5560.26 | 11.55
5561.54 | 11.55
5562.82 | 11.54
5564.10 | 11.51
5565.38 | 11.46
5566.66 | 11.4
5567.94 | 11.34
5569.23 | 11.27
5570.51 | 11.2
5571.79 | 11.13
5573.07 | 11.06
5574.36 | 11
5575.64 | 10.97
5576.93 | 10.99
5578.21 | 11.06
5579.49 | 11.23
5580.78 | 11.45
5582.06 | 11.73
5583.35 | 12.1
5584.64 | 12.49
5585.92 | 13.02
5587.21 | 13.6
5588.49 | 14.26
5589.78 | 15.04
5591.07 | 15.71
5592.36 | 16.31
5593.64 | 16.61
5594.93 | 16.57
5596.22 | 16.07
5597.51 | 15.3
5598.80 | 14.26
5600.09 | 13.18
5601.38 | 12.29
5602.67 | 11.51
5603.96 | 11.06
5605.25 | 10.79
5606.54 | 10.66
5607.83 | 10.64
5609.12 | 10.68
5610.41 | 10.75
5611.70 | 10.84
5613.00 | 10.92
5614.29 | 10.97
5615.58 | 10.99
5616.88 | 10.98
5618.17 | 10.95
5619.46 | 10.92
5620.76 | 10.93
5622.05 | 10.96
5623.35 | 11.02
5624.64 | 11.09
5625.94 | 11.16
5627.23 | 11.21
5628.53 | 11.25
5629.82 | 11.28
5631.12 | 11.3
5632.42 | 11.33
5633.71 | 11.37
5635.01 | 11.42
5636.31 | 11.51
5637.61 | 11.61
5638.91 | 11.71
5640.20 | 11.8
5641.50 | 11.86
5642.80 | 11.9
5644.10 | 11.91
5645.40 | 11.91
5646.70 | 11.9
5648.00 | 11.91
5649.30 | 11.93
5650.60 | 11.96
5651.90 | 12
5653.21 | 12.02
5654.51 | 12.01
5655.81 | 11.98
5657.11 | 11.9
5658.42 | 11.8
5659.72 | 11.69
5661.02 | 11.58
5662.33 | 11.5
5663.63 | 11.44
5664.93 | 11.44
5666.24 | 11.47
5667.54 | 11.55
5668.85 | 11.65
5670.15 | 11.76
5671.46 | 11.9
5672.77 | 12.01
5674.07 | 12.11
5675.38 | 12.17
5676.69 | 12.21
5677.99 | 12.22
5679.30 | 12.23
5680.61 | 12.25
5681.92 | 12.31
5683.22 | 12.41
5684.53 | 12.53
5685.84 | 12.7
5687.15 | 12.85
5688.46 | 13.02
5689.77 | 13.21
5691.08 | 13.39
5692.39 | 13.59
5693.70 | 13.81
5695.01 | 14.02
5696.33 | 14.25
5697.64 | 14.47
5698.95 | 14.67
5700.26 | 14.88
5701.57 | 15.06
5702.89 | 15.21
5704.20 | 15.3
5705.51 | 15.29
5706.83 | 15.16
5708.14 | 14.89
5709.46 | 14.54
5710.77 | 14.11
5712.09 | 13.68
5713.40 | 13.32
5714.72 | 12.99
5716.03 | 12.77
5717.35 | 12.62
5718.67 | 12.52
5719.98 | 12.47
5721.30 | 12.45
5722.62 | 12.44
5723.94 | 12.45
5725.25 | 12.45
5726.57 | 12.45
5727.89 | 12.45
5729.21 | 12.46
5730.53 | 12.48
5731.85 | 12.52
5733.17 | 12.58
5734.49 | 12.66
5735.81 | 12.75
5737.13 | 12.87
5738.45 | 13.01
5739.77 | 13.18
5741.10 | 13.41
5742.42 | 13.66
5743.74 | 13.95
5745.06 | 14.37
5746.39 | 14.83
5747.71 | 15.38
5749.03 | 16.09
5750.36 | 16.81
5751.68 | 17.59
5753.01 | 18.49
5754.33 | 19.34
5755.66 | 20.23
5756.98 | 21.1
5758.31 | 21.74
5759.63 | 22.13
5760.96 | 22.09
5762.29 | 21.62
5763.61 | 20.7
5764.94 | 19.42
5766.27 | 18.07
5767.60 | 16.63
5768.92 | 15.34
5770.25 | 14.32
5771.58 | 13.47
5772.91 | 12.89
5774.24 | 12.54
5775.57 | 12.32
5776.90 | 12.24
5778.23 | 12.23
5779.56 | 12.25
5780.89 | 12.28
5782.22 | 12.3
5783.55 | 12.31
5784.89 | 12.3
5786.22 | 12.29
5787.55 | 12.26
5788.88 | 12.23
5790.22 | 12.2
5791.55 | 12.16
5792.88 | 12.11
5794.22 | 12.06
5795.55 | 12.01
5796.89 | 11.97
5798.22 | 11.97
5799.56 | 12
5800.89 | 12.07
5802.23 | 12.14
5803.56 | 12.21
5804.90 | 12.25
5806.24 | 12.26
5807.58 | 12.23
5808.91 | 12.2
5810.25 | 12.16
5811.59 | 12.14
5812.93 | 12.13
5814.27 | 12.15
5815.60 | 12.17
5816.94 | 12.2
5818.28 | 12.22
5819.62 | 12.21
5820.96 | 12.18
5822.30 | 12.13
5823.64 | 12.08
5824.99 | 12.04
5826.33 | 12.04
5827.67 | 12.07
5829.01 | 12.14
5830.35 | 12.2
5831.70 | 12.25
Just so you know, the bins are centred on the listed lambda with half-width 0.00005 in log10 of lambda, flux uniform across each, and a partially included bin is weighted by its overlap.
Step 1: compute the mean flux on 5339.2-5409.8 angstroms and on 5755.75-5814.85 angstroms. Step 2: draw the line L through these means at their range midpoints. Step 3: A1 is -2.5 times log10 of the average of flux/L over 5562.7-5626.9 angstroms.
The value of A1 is 0.08 mag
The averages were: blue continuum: 11.8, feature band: 12.1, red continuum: 14.1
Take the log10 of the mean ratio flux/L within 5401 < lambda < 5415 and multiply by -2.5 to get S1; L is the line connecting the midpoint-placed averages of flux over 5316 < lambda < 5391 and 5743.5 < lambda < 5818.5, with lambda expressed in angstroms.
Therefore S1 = 0.055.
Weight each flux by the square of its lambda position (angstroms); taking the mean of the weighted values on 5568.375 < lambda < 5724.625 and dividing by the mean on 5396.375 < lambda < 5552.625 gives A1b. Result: 1.13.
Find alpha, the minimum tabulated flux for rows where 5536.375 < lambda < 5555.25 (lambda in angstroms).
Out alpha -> 11.64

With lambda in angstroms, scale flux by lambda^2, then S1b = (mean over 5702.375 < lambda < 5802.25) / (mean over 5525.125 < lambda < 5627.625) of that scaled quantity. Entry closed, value 1.3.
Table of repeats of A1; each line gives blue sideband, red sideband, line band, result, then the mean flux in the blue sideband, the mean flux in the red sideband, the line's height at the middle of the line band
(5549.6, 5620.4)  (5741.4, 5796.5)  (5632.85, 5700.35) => 0.11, 12.1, 15.3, 13.5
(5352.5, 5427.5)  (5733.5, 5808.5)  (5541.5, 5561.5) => 0.11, 11.8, 14.5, 13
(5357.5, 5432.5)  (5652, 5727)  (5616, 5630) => 0.15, 11.8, 12.9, 12.6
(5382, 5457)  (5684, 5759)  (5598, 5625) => 0.18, 11.8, 14.3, 13.4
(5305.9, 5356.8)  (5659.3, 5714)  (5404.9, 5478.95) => 0.04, 11.7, 13.1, 12.2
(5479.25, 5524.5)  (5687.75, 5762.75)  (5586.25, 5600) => -0.17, 11.8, 14.7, 13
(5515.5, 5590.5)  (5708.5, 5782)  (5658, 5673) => 0.17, 11.8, 14.8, 13.6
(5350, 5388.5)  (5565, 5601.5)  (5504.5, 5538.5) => 0.07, 11.9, 12.9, 12.6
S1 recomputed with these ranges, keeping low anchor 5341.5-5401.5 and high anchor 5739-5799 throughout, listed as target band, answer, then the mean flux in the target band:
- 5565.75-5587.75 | 0.17 mag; 11.6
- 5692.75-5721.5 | 0.04 mag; 14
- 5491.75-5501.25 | 0.10 mag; 11.7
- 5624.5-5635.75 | 0.23 mag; 11.3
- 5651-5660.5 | 0.19 mag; 11.9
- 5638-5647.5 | 0.18 mag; 11.9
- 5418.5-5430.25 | 0.05 mag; 11.7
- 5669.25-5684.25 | 0.18 mag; 12.1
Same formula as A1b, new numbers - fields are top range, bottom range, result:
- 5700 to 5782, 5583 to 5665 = 1.28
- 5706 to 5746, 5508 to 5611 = 1.15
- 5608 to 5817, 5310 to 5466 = 1.25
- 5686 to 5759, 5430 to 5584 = 1.32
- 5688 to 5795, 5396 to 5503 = 1.37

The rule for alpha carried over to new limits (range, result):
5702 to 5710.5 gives 14.54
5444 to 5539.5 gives 11.56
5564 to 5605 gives 10.97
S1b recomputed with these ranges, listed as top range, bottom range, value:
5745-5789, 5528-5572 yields 1.48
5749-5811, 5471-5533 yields 1.38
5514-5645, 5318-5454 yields 1.09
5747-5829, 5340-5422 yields 1.39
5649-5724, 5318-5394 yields 1.23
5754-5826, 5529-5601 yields 1.22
